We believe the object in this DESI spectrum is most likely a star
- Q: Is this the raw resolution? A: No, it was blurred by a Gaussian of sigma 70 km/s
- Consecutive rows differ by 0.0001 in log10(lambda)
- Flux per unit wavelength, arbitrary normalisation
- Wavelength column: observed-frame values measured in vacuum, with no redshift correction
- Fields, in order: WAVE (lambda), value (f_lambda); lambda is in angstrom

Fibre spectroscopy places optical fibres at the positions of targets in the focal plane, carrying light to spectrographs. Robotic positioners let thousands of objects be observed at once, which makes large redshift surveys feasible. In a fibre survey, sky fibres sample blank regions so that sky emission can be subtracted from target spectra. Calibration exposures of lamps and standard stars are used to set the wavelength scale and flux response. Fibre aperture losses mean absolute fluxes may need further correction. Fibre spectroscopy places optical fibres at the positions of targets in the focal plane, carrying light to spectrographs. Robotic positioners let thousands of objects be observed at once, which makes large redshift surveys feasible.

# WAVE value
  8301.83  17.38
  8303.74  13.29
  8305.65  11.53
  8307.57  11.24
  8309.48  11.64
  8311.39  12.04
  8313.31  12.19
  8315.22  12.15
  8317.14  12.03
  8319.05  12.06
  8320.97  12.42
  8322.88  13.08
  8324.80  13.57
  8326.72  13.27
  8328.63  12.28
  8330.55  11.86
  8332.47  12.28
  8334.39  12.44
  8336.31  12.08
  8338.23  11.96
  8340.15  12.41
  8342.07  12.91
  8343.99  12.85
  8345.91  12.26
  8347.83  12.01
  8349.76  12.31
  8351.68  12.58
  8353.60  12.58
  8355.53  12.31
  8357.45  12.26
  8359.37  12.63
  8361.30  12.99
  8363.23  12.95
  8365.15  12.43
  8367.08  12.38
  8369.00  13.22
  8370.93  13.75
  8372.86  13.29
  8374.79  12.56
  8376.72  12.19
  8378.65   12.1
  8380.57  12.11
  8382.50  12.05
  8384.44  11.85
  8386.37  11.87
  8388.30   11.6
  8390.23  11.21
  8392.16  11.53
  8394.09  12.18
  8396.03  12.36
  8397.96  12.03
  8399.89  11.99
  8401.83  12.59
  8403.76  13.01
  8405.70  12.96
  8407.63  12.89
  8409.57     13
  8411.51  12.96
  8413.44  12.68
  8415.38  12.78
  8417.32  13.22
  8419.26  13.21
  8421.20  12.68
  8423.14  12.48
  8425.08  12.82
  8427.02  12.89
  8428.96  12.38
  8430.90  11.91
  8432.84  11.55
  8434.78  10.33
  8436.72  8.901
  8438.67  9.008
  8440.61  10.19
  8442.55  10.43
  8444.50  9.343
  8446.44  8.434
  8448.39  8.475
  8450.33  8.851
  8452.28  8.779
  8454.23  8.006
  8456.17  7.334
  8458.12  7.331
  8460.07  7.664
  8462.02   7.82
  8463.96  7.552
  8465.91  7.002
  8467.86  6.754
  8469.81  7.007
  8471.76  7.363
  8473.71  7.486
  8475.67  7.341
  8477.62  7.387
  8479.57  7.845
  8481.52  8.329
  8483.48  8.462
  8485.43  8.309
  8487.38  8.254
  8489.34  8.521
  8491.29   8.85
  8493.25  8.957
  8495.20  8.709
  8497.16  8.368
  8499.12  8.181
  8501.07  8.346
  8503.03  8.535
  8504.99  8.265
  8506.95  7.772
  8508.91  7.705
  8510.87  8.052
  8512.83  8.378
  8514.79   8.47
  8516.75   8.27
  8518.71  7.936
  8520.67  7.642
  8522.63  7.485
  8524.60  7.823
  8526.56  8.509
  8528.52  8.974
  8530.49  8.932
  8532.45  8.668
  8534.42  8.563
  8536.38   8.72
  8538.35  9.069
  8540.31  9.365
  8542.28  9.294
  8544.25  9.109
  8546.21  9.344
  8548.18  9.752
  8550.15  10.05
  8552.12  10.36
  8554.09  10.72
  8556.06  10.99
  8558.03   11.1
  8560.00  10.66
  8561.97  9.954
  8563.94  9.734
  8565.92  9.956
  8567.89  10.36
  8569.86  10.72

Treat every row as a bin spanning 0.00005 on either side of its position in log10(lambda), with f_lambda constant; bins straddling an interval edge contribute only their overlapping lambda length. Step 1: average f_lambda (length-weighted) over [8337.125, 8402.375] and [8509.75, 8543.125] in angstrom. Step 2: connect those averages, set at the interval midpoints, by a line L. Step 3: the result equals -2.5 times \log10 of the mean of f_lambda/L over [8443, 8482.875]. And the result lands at 0.27 mag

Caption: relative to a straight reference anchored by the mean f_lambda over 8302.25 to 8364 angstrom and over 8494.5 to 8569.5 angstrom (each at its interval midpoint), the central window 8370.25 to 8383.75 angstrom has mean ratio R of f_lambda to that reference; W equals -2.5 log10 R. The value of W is -0.08 mag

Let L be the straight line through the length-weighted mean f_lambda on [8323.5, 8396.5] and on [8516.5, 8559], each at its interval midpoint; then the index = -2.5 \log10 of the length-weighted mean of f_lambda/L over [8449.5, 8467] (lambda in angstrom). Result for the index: 0.33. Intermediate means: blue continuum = 12.4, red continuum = 9.14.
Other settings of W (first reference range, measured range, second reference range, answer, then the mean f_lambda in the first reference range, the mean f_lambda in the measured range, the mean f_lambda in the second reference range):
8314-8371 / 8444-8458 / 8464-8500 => 0.08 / 12.5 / 8.36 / 7.94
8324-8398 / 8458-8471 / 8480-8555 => 0.33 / 12.4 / 7.31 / 8.65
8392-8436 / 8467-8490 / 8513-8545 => 0.30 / 12.5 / 7.75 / 8.54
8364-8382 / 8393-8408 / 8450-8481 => -0.12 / 12.7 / 12.5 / 7.58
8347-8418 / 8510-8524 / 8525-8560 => 0.24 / 12.5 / 8.03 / 9.51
